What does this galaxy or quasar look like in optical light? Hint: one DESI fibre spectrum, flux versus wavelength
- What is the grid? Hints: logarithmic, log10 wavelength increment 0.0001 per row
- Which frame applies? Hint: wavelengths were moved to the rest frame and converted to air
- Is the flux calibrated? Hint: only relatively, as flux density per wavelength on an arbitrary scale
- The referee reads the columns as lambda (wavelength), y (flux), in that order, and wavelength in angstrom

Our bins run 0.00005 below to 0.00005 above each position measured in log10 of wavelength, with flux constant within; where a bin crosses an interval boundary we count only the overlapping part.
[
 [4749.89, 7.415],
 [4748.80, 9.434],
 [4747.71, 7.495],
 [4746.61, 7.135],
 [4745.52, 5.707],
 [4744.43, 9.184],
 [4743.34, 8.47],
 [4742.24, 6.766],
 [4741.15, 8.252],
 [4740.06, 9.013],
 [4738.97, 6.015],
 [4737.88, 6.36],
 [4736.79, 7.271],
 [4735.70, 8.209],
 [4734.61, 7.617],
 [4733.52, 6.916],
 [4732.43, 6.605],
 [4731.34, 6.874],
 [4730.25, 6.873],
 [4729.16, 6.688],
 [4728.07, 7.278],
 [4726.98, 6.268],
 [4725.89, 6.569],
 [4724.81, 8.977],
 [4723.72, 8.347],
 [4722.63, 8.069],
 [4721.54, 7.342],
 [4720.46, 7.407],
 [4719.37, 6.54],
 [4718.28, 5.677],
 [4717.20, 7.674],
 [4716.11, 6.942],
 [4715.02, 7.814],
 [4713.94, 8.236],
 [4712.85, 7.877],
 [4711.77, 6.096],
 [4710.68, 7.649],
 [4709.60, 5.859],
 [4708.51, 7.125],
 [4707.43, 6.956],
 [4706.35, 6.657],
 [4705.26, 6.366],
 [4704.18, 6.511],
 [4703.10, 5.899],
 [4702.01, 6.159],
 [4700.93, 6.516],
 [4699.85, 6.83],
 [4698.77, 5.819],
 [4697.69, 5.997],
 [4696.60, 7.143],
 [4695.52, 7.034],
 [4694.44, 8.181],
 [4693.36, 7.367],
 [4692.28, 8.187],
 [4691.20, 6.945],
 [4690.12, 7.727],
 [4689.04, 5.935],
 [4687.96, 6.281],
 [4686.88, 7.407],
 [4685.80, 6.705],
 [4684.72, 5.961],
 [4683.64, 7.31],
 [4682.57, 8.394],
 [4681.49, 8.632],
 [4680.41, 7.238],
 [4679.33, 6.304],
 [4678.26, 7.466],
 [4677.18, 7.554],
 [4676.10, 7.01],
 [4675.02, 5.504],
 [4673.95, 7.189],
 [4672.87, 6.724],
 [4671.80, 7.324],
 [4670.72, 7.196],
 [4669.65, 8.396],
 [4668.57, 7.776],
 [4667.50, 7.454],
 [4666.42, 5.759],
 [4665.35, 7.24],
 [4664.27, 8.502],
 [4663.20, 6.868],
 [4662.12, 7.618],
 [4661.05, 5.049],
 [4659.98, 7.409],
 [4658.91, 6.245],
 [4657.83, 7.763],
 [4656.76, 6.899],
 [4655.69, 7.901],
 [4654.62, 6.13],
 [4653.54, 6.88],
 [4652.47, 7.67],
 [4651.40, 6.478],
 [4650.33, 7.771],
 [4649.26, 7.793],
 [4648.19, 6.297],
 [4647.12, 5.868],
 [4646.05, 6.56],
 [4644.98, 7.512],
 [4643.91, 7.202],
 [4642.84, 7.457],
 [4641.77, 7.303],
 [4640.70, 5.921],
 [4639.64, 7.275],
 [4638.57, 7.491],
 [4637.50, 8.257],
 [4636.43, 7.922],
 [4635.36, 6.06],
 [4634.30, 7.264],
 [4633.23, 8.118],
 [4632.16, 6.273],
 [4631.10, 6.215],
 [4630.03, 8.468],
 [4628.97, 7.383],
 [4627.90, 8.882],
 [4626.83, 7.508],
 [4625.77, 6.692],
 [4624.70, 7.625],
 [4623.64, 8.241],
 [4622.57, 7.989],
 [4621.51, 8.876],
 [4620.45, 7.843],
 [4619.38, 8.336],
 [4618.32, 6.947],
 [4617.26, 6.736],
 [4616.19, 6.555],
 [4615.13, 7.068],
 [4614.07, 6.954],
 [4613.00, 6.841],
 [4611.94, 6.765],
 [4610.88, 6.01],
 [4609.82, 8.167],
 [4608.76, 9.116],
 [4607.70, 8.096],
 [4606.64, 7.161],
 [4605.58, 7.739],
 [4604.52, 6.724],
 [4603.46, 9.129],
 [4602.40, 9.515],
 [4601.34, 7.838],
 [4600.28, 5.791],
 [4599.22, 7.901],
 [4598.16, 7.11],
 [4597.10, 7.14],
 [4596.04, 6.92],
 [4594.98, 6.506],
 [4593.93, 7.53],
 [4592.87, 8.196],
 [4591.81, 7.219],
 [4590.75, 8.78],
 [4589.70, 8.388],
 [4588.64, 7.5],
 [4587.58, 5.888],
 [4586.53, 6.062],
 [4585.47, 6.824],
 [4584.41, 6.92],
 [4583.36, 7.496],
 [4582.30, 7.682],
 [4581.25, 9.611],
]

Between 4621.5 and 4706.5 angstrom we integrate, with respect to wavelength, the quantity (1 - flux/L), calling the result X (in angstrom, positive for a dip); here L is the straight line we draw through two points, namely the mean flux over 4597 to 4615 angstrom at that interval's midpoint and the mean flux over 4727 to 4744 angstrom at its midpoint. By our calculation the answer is 3.4 angstrom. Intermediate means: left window 7.53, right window 7.26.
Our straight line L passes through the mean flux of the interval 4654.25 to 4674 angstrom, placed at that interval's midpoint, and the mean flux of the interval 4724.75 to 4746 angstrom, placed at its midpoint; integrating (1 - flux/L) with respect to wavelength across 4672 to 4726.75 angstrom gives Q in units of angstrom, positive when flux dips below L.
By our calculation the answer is 1.2 angstrom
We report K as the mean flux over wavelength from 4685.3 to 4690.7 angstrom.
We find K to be 6.81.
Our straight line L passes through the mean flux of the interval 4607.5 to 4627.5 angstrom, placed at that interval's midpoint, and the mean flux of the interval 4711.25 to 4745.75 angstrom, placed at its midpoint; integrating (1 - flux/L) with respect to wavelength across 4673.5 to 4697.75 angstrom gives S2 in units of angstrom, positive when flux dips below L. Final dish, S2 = 0.9 angstrom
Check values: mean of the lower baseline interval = 7.49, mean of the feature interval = 7.13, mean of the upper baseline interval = 7.33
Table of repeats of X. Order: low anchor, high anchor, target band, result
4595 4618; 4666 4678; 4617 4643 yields -0.8 angstrom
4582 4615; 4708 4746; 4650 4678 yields 1.0 angstrom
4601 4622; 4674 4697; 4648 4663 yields 0.7 angstrom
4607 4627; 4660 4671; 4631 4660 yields 1.0 angstrom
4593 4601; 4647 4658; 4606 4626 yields -1.2 angstrom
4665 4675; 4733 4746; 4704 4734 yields 1.2 angstrom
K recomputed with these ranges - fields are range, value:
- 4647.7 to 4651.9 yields 7.1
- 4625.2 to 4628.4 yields 7.67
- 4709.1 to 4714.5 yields 7.16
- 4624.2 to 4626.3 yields 7.14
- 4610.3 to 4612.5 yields 6.45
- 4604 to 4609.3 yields 7.78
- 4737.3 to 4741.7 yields 7.42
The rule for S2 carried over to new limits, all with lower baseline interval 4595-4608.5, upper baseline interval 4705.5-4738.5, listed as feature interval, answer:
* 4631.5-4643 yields 0.4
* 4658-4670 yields 0.4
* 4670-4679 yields 0.4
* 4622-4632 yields -0.2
